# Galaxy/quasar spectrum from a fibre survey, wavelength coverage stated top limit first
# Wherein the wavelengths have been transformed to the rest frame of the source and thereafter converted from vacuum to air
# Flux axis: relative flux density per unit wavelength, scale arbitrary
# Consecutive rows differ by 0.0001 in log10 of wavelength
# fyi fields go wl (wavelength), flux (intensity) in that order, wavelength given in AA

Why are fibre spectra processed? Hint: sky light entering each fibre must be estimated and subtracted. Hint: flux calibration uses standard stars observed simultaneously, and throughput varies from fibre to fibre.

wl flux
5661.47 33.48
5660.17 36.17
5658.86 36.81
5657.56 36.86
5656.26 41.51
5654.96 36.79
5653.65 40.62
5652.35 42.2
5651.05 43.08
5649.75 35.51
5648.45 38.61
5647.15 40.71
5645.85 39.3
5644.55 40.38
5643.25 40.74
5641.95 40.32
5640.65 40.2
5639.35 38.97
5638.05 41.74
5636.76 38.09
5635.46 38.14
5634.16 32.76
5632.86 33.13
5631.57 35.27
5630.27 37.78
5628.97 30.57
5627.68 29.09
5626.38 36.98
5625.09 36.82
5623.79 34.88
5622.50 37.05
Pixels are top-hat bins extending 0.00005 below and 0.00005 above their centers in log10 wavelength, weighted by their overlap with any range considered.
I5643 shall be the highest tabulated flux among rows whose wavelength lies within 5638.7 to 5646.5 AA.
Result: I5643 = 40.74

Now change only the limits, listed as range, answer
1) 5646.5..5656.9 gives 43.08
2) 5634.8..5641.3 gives 41.74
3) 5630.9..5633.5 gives 35.27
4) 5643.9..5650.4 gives 40.71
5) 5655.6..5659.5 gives 41.51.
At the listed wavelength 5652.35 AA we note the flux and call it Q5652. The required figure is 42.2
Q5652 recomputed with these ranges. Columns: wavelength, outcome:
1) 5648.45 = 38.61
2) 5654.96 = 36.79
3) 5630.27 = 37.78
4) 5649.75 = 35.51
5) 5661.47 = 33.48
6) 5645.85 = 39.3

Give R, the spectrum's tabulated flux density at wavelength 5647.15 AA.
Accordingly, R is 40.71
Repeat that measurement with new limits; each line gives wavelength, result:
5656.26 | 41.51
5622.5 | 37.05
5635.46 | 38.14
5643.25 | 40.74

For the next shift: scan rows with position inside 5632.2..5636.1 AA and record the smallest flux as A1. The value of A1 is 32.76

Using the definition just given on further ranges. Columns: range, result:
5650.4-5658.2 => 36.79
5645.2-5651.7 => 35.51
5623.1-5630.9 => 29.09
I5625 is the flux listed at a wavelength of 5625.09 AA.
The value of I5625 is 36.82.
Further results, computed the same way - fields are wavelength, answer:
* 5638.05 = 41.74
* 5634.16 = 32.76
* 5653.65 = 40.62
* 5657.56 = 36.86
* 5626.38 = 36.98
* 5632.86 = 33.13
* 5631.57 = 35.27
